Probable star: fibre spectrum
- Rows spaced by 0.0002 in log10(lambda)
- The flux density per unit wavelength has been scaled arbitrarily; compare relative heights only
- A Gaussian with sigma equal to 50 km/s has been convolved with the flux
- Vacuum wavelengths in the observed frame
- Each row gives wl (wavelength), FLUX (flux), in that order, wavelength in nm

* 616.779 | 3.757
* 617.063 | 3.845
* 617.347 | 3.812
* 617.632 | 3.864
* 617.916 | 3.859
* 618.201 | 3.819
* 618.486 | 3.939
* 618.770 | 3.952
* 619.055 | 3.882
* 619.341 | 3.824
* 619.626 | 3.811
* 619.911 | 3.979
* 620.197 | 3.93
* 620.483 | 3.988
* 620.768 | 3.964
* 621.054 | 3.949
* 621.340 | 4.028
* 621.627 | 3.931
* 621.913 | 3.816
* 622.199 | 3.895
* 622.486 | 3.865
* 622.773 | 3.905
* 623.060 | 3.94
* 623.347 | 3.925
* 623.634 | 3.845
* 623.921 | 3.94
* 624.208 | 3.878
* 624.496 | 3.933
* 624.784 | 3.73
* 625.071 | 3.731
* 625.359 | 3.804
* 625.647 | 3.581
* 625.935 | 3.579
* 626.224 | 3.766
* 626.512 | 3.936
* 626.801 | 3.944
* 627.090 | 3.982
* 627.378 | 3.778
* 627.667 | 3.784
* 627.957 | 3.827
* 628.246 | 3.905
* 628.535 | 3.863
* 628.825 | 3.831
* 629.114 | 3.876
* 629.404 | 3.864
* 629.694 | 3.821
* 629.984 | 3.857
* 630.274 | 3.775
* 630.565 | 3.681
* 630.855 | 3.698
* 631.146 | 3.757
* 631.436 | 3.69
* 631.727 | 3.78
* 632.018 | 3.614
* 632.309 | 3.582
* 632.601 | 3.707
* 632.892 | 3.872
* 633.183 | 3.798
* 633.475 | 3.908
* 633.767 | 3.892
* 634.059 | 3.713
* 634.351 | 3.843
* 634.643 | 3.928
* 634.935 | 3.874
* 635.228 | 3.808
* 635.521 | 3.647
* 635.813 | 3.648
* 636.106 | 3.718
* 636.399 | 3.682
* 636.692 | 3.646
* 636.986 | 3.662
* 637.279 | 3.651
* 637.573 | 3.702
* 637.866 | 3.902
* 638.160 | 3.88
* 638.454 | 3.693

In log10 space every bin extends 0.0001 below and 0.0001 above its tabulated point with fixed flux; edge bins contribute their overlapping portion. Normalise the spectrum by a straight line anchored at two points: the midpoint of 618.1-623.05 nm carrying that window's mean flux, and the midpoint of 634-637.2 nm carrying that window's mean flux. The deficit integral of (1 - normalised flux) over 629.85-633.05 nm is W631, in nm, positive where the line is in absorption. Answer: 0.051 nm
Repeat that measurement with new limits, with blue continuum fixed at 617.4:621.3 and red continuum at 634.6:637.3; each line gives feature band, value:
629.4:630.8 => 0.00 nm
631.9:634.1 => -0.01 nm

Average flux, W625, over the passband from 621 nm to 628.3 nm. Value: 3.85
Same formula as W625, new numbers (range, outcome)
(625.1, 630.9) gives 3.81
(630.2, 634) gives 3.75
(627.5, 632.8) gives 3.77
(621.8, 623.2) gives 3.88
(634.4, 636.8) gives 3.75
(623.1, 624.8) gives 3.89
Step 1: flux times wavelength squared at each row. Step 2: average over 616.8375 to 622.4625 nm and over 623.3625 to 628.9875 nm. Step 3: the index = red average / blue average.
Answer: 1.00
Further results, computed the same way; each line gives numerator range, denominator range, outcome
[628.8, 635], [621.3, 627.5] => 1.01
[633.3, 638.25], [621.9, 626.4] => 1.02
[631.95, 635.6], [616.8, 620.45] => 1.03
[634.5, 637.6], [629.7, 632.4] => 1.02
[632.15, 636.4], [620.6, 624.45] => 1.00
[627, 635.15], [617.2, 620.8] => 1.02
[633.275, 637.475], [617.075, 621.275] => 1.01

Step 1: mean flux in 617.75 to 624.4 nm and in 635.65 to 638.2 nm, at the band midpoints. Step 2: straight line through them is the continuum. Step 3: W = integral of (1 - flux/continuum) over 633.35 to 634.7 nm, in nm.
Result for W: -0.04 nm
